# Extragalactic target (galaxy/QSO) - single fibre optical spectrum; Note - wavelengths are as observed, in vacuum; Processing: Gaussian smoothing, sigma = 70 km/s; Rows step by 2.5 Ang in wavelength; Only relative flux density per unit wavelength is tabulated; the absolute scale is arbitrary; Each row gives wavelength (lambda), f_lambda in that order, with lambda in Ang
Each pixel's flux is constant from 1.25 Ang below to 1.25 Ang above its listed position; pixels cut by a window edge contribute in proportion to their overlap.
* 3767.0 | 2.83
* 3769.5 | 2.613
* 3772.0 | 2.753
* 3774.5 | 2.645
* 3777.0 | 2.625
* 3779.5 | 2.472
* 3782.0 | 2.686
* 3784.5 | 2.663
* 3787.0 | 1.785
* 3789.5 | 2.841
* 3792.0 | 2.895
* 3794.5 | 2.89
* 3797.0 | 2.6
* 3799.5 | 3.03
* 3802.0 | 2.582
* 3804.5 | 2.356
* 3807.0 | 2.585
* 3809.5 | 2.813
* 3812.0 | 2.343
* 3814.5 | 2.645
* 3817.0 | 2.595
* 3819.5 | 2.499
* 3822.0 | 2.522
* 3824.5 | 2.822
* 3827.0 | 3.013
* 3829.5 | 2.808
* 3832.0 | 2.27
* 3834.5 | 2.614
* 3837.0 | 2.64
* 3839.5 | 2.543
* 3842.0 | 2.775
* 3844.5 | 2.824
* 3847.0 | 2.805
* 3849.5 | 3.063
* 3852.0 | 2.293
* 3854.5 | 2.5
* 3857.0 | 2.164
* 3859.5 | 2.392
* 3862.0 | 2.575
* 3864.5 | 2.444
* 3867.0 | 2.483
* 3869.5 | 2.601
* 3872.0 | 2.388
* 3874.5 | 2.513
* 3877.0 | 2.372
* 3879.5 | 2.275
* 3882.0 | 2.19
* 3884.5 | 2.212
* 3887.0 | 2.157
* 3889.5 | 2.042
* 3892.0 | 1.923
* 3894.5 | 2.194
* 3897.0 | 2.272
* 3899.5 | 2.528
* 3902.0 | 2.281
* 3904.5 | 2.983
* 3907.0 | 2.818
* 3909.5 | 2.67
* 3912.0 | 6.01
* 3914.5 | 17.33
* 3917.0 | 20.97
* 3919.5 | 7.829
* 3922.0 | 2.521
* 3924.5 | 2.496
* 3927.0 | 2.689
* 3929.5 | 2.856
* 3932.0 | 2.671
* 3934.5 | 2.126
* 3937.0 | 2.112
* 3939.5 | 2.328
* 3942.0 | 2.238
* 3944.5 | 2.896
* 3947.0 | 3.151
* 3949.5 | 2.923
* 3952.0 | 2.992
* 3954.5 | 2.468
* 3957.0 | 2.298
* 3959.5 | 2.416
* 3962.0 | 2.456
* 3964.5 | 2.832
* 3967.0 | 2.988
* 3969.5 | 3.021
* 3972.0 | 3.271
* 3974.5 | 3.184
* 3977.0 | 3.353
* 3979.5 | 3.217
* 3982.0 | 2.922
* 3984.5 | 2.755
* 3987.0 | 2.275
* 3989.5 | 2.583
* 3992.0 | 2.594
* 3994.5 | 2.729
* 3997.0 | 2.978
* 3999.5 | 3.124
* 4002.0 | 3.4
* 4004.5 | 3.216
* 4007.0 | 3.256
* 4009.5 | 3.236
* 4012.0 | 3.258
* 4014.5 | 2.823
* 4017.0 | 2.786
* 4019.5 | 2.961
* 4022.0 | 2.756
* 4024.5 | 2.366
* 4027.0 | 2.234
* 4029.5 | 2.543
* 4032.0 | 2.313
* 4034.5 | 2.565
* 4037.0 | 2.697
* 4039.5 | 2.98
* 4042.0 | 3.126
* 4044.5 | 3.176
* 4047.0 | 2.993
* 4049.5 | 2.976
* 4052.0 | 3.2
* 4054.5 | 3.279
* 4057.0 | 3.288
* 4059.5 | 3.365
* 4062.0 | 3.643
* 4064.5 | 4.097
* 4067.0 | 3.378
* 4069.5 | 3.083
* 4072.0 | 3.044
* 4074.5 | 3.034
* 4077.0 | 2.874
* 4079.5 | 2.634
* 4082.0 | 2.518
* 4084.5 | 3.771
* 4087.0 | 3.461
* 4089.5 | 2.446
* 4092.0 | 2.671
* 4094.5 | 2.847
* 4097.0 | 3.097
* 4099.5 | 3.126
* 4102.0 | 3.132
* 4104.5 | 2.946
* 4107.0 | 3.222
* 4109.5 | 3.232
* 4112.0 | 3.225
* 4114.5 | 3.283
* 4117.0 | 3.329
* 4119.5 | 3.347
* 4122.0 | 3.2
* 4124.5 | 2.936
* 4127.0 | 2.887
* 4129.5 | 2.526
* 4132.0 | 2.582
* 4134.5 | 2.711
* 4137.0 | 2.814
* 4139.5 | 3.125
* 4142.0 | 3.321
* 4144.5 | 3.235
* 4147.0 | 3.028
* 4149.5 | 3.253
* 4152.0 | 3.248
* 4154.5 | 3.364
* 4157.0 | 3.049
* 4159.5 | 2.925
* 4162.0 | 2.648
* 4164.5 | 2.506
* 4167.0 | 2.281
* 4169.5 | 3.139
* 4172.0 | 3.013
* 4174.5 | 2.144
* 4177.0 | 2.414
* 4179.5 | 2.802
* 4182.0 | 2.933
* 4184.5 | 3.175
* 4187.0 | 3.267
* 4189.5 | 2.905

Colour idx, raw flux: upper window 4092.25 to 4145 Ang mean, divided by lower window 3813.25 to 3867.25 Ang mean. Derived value 1.17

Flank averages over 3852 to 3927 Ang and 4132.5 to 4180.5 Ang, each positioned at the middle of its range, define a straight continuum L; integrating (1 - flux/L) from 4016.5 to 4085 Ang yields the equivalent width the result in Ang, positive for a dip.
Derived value 5.7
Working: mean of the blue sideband 3.82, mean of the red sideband 2.89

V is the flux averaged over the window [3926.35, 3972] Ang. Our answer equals 2.65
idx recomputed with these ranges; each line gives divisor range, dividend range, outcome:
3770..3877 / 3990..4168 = 1.15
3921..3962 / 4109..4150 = 1.19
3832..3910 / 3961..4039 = 1.16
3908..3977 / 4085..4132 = 0.73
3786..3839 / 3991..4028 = 1.11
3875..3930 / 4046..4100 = 0.72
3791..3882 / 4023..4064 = 1.14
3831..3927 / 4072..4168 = 0.84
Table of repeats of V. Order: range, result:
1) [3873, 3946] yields 3.87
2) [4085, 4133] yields 3.04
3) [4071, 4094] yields 2.94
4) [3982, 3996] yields 2.62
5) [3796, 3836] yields 2.63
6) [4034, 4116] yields 3.11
